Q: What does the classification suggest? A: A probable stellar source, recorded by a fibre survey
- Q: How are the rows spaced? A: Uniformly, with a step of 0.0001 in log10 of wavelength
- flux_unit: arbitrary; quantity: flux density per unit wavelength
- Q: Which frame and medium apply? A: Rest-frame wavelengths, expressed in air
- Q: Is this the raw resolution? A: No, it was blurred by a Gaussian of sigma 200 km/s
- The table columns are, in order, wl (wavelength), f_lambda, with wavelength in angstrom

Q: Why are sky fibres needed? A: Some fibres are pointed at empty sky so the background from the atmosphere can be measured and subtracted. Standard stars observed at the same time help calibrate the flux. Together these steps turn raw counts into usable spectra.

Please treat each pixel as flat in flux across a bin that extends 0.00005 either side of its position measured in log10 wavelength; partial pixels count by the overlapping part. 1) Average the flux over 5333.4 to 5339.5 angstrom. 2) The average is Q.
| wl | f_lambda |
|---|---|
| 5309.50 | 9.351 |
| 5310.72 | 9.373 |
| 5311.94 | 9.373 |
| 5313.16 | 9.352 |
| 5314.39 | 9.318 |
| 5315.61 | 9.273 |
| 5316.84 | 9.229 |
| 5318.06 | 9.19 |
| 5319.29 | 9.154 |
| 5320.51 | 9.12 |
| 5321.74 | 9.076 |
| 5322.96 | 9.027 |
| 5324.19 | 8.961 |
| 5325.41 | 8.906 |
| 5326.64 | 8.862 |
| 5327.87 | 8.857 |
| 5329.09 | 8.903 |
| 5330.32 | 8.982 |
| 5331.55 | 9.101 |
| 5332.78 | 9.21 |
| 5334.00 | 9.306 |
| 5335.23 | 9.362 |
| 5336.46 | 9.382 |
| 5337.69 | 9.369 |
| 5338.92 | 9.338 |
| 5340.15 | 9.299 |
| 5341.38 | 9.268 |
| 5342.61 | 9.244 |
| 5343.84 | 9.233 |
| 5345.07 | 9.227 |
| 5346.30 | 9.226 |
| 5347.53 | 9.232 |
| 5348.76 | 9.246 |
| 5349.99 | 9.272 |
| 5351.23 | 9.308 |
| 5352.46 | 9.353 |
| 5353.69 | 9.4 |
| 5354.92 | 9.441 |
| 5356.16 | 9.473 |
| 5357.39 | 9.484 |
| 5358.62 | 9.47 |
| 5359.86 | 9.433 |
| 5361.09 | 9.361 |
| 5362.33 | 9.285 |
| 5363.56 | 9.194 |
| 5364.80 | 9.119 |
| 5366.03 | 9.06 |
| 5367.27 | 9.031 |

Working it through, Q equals 9.34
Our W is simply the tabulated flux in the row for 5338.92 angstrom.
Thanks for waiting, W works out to 9.338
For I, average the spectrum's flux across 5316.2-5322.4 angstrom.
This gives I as 9.15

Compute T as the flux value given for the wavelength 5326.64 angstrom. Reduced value 8.862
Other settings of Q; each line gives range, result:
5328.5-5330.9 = 8.93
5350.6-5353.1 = 9.32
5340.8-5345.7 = 9.25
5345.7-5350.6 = 9.25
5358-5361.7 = 9.43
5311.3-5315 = 9.35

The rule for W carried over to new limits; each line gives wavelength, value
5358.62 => 9.47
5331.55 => 9.101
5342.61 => 9.244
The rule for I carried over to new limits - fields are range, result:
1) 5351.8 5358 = 9.44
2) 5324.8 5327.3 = 8.87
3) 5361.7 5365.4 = 9.19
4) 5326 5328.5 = 8.86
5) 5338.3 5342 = 9.3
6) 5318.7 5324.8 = 9.07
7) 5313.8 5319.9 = 9.23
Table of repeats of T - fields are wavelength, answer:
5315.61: 9.273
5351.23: 9.308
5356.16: 9.473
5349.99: 9.272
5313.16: 9.352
